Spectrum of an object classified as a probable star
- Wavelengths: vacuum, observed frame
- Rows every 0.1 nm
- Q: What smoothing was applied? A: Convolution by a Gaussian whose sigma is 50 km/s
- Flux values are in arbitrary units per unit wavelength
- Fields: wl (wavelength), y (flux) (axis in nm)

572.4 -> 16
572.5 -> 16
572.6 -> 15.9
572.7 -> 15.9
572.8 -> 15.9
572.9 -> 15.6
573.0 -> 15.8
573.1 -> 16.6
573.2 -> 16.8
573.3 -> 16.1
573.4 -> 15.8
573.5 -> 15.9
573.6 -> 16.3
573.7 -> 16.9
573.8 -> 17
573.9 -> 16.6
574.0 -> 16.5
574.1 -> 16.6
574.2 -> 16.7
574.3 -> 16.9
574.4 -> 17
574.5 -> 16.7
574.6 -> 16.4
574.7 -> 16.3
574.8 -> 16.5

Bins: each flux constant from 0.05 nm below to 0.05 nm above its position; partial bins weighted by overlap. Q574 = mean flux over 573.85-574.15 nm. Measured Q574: 16.6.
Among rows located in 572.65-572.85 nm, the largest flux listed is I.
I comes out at 15.9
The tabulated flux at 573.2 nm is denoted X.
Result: 16.8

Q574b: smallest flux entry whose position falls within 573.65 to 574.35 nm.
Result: 16.5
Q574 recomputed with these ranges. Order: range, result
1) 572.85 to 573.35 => 16.2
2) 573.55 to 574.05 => 16.7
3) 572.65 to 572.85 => 15.9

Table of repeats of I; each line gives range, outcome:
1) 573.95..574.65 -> 17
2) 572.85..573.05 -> 15.8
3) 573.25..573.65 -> 16.3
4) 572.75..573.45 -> 16.8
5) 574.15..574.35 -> 16.9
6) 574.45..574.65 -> 16.7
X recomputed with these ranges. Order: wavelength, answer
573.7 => 16.9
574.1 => 16.6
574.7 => 16.3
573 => 15.8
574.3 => 16.9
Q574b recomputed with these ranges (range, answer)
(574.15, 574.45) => 16.7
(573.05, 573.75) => 15.8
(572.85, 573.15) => 15.6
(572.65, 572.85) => 15.9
